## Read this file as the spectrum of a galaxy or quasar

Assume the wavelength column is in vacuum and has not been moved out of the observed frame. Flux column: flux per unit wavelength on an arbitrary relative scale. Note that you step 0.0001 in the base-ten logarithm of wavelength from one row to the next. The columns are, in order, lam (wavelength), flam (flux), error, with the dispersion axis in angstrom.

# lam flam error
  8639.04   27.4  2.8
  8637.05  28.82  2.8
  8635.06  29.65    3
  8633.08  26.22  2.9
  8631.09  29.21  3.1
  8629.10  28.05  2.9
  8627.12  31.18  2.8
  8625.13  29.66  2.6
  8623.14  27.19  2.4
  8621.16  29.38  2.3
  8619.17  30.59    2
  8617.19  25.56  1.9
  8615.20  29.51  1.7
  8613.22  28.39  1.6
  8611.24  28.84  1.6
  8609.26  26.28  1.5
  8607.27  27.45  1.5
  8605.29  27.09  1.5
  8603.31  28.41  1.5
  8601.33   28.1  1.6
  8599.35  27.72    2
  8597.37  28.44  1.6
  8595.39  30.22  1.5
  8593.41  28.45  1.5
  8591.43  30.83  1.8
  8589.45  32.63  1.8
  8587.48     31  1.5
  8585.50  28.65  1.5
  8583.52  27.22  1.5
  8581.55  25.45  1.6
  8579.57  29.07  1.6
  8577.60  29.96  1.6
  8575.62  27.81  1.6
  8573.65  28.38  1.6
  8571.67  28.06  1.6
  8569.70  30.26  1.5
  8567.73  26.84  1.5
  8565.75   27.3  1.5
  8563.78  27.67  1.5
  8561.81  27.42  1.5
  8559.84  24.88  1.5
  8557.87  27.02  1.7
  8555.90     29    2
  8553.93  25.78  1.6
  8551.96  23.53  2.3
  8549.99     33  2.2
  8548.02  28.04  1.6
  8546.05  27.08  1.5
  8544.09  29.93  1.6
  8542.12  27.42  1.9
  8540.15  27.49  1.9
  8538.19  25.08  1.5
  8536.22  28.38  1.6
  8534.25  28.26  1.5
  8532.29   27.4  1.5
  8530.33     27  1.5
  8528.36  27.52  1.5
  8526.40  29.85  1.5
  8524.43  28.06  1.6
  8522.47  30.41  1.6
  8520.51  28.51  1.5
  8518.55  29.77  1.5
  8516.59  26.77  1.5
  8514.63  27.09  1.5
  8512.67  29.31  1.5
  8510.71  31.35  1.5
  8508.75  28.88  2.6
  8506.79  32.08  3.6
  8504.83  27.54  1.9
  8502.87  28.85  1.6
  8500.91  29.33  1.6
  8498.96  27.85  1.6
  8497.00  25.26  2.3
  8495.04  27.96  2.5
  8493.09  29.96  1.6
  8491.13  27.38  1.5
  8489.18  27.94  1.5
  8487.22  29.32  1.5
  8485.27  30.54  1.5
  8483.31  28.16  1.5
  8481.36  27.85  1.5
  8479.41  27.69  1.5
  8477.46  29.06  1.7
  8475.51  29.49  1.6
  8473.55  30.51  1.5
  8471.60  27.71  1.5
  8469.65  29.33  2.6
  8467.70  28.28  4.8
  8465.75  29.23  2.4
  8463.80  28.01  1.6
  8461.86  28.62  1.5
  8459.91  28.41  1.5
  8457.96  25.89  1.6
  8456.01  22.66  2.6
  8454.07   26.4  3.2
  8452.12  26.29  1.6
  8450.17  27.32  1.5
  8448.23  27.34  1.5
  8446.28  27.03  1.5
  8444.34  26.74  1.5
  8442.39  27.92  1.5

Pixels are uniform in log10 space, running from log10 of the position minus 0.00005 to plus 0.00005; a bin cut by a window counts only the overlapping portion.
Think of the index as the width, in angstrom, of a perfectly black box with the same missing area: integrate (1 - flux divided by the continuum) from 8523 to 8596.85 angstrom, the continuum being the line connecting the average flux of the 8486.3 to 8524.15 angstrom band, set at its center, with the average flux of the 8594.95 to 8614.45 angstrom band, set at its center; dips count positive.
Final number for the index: 0.44 angstrom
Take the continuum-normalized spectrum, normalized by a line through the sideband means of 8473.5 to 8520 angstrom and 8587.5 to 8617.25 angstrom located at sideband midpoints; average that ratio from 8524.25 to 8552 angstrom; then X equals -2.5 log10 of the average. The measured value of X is 0.03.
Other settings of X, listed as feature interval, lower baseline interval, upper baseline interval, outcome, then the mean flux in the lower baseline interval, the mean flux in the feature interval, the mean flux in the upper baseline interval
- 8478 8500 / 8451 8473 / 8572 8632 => -0.02 mag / 27.4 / 28.2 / 28.7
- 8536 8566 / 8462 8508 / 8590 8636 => 0.05 mag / 28.7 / 27.4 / 28.6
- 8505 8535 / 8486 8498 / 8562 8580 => -0.03 mag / 28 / 28.8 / 28.3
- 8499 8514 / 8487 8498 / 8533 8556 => -0.06 mag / 27.9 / 29.5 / 27.7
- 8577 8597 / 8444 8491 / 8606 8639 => -0.04 mag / 27.9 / 29.3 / 28.5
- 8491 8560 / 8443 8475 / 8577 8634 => -0.01 mag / 27.5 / 28.2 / 28.6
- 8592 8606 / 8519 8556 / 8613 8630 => 0.01 mag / 28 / 28.4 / 28.9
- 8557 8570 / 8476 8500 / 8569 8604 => 0.06 mag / 28.3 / 27.2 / 28.9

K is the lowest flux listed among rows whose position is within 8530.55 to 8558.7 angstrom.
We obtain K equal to 23.53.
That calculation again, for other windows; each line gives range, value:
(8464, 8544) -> 25.08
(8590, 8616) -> 26.28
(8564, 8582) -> 25.45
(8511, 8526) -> 26.77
